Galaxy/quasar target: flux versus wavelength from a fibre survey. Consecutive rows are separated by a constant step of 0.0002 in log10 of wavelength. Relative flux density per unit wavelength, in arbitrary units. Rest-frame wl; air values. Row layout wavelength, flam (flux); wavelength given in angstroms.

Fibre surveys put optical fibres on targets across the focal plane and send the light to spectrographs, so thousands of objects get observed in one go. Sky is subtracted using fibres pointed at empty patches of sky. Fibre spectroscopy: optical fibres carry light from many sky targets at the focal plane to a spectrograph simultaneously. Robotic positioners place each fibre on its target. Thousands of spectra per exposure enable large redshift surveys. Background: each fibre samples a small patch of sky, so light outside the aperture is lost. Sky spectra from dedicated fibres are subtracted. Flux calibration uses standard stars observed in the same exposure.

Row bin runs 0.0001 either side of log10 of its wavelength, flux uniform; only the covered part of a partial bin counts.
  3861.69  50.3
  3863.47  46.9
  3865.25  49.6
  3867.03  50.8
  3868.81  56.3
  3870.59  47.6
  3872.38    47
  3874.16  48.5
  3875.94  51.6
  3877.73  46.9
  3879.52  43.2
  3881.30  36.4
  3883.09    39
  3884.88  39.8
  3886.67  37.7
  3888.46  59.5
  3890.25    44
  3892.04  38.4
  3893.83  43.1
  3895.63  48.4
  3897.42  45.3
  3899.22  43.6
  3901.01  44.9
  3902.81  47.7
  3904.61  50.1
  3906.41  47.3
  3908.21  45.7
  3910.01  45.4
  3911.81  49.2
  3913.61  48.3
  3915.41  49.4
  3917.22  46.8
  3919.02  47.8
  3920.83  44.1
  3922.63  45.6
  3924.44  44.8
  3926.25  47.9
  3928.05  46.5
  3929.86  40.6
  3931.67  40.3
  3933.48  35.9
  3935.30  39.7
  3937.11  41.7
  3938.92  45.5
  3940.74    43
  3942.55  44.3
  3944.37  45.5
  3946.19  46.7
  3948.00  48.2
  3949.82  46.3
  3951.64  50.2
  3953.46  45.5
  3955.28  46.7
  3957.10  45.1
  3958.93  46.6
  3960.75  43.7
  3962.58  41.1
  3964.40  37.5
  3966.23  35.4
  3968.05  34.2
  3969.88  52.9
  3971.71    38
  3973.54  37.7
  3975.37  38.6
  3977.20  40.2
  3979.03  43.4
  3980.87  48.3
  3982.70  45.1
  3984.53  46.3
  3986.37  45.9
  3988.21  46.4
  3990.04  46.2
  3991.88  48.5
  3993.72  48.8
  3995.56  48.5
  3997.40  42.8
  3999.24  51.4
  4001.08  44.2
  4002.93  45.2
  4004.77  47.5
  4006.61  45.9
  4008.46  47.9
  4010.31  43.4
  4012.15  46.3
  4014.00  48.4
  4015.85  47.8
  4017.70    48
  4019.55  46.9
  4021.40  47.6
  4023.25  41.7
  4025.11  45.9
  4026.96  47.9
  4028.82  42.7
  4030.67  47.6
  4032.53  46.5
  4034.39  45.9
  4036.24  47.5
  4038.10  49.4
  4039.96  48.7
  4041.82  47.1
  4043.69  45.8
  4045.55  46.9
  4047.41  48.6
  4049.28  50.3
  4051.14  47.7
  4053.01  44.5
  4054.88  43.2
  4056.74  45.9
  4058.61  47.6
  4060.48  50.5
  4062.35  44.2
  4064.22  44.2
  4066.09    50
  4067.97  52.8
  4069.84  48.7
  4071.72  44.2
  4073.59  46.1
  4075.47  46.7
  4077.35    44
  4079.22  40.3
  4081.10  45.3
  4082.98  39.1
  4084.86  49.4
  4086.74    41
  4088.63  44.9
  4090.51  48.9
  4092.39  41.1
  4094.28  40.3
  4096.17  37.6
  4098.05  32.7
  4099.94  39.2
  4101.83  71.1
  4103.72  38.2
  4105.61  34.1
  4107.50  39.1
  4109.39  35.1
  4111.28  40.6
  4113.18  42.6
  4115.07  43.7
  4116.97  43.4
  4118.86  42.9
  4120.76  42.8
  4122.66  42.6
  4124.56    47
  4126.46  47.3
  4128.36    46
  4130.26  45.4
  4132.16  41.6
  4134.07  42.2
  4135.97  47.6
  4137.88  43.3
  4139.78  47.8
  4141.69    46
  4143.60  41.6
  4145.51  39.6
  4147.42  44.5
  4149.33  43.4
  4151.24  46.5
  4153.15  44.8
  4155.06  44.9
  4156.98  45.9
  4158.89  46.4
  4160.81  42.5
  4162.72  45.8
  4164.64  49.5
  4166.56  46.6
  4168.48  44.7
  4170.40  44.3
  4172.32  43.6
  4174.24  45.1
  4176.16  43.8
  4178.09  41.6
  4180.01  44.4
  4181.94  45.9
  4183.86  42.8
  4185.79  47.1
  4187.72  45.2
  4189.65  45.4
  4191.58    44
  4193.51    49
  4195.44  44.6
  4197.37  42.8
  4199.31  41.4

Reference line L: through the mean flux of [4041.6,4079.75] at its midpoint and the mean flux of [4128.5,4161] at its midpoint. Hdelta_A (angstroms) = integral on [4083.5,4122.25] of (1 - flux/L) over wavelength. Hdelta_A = 2.7 angstroms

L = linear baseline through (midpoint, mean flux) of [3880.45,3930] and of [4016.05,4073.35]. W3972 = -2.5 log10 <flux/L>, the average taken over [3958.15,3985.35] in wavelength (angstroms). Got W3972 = 0.10 mag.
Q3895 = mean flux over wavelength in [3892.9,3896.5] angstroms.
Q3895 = 45.6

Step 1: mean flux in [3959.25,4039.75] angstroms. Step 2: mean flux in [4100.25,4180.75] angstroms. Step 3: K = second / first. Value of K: 0.98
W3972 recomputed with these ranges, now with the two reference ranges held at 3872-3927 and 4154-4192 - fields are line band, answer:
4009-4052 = -0.04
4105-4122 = 0.11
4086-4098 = 0.09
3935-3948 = 0.03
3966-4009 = 0.02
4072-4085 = 0.03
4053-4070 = -0.05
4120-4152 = 0.02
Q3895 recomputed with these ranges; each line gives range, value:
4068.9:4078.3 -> 46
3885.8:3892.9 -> 45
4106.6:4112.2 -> 38.3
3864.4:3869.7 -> 52.3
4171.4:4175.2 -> 44.4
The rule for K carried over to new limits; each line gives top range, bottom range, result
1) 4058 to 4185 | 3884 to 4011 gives 0.99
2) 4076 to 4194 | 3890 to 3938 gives 0.98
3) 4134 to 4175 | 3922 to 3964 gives 1.01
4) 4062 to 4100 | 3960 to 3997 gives 1.01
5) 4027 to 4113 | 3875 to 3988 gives 1.01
